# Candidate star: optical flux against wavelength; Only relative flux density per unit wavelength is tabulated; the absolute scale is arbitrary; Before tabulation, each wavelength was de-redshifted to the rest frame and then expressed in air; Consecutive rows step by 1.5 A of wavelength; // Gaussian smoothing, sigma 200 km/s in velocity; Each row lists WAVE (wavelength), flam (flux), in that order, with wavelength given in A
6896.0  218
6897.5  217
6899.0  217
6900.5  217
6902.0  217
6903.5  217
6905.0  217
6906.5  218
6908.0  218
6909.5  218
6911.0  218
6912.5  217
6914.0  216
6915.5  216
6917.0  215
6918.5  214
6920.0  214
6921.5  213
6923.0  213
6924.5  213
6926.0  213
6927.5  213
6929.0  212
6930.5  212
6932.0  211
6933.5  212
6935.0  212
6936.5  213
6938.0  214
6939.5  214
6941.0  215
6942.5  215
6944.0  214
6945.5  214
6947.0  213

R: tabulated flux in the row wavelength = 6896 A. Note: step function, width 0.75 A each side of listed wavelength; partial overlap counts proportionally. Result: 218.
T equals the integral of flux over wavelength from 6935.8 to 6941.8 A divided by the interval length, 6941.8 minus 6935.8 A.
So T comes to 214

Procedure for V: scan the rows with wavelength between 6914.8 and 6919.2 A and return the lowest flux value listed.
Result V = 214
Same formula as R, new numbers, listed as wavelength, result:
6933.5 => 212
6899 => 217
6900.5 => 217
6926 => 213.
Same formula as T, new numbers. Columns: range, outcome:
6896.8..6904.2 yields 217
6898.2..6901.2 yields 217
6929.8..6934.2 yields 212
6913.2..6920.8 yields 215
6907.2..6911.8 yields 218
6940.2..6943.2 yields 215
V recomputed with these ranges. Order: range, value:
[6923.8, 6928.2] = 213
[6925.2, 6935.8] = 211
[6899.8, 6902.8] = 217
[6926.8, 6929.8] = 212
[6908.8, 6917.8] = 215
